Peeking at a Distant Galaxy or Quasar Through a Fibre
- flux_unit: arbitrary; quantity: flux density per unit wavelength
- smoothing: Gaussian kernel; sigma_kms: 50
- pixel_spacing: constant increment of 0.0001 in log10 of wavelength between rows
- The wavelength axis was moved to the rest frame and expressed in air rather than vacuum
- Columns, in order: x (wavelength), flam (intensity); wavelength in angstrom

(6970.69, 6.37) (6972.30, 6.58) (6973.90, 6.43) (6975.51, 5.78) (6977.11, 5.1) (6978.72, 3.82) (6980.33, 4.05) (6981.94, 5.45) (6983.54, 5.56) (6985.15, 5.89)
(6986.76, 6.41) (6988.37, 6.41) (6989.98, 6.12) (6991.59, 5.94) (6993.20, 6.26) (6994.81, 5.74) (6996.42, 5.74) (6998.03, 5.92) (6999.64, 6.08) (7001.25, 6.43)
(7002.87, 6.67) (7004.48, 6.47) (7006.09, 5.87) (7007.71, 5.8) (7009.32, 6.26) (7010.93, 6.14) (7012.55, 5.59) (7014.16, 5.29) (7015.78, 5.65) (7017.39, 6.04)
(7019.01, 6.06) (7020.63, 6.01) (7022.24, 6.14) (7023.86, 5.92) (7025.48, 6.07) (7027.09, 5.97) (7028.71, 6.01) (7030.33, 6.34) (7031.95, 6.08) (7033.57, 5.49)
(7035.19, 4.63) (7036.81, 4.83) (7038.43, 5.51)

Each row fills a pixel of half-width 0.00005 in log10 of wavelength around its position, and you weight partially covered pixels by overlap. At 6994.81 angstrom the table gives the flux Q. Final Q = 5.74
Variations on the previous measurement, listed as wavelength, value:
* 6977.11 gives 5.1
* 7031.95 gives 6.08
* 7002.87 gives 6.67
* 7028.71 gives 6.01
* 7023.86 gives 5.92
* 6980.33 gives 4.05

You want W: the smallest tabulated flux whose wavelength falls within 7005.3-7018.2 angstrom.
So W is 5.29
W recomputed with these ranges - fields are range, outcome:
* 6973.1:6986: 3.82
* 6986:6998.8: 5.74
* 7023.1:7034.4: 5.49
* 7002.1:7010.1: 5.8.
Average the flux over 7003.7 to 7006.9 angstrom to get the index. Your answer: 6.17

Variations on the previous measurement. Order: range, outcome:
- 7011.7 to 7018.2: 5.64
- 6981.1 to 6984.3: 5.5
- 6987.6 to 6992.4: 6.15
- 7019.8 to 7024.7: 6.02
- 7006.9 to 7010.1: 6.03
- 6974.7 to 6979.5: 4.91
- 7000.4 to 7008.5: 6.24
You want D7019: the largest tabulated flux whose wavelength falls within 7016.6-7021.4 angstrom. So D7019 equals 6.06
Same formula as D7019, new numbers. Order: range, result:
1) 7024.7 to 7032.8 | 6.34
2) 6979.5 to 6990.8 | 6.41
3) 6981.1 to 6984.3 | 5.56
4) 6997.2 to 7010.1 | 6.67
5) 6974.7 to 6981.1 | 5.78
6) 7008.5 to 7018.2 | 6.26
